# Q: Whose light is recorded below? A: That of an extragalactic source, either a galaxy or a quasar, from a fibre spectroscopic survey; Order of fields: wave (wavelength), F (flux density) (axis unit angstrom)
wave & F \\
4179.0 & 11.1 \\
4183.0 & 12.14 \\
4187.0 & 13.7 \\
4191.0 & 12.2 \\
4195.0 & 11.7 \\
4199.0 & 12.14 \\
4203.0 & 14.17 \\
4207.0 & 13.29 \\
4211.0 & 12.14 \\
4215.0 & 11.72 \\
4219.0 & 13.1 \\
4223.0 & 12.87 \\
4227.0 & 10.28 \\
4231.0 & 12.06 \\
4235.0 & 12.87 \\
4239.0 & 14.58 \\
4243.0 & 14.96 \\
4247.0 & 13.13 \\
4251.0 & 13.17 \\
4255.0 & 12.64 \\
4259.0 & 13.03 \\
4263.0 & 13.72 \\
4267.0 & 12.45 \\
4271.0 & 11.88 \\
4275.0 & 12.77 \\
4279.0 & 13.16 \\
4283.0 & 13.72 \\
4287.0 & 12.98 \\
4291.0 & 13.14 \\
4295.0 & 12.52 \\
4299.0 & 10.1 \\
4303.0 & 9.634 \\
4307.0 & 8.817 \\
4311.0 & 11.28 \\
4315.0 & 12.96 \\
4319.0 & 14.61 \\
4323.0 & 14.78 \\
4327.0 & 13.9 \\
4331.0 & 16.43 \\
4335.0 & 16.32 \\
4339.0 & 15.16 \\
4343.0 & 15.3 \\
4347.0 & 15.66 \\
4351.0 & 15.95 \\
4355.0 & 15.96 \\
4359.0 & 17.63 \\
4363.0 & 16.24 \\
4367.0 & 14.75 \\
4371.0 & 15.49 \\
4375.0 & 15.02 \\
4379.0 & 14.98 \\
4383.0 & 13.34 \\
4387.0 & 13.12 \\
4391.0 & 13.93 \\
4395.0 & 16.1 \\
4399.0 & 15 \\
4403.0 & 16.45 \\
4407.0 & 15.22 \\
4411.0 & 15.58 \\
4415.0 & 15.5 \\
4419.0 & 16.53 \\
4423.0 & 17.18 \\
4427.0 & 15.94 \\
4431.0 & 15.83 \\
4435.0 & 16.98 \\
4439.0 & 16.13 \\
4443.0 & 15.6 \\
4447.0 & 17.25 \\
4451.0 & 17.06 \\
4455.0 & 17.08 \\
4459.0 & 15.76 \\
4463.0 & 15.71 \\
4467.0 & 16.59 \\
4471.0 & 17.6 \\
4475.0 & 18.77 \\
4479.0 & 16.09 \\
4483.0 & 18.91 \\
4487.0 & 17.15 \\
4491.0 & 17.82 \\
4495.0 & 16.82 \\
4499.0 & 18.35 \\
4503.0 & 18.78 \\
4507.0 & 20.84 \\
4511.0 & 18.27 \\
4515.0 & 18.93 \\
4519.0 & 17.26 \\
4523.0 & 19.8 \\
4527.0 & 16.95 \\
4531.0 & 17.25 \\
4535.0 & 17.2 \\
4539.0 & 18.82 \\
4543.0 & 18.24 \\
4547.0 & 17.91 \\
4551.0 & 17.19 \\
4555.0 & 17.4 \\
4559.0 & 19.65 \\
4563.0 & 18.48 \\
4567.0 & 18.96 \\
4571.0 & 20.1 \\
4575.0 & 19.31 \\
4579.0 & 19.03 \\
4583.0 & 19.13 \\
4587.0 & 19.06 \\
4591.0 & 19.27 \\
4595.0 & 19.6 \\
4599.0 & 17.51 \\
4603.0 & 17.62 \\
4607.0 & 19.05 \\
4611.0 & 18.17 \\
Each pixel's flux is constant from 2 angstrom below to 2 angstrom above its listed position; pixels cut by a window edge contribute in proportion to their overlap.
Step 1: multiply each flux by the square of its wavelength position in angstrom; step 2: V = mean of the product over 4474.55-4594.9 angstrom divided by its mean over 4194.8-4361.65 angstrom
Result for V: 1.55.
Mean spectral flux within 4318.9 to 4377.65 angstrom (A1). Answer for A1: 15.6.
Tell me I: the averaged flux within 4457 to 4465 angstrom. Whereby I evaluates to 15.7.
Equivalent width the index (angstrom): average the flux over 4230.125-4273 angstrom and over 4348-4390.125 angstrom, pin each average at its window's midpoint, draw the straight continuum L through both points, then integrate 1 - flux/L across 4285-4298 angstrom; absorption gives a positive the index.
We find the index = 1.1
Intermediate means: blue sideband 13.2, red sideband 15.2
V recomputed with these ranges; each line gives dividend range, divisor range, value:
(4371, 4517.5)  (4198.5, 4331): 1.41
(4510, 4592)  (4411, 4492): 1.15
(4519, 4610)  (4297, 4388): 1.43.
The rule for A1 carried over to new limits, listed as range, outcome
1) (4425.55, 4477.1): 16.6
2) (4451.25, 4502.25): 17.3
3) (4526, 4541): 17.6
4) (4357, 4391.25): 15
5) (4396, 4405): 15.8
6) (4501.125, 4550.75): 18.3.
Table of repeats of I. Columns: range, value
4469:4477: 18.2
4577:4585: 19.1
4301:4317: 10.7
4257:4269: 13.1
